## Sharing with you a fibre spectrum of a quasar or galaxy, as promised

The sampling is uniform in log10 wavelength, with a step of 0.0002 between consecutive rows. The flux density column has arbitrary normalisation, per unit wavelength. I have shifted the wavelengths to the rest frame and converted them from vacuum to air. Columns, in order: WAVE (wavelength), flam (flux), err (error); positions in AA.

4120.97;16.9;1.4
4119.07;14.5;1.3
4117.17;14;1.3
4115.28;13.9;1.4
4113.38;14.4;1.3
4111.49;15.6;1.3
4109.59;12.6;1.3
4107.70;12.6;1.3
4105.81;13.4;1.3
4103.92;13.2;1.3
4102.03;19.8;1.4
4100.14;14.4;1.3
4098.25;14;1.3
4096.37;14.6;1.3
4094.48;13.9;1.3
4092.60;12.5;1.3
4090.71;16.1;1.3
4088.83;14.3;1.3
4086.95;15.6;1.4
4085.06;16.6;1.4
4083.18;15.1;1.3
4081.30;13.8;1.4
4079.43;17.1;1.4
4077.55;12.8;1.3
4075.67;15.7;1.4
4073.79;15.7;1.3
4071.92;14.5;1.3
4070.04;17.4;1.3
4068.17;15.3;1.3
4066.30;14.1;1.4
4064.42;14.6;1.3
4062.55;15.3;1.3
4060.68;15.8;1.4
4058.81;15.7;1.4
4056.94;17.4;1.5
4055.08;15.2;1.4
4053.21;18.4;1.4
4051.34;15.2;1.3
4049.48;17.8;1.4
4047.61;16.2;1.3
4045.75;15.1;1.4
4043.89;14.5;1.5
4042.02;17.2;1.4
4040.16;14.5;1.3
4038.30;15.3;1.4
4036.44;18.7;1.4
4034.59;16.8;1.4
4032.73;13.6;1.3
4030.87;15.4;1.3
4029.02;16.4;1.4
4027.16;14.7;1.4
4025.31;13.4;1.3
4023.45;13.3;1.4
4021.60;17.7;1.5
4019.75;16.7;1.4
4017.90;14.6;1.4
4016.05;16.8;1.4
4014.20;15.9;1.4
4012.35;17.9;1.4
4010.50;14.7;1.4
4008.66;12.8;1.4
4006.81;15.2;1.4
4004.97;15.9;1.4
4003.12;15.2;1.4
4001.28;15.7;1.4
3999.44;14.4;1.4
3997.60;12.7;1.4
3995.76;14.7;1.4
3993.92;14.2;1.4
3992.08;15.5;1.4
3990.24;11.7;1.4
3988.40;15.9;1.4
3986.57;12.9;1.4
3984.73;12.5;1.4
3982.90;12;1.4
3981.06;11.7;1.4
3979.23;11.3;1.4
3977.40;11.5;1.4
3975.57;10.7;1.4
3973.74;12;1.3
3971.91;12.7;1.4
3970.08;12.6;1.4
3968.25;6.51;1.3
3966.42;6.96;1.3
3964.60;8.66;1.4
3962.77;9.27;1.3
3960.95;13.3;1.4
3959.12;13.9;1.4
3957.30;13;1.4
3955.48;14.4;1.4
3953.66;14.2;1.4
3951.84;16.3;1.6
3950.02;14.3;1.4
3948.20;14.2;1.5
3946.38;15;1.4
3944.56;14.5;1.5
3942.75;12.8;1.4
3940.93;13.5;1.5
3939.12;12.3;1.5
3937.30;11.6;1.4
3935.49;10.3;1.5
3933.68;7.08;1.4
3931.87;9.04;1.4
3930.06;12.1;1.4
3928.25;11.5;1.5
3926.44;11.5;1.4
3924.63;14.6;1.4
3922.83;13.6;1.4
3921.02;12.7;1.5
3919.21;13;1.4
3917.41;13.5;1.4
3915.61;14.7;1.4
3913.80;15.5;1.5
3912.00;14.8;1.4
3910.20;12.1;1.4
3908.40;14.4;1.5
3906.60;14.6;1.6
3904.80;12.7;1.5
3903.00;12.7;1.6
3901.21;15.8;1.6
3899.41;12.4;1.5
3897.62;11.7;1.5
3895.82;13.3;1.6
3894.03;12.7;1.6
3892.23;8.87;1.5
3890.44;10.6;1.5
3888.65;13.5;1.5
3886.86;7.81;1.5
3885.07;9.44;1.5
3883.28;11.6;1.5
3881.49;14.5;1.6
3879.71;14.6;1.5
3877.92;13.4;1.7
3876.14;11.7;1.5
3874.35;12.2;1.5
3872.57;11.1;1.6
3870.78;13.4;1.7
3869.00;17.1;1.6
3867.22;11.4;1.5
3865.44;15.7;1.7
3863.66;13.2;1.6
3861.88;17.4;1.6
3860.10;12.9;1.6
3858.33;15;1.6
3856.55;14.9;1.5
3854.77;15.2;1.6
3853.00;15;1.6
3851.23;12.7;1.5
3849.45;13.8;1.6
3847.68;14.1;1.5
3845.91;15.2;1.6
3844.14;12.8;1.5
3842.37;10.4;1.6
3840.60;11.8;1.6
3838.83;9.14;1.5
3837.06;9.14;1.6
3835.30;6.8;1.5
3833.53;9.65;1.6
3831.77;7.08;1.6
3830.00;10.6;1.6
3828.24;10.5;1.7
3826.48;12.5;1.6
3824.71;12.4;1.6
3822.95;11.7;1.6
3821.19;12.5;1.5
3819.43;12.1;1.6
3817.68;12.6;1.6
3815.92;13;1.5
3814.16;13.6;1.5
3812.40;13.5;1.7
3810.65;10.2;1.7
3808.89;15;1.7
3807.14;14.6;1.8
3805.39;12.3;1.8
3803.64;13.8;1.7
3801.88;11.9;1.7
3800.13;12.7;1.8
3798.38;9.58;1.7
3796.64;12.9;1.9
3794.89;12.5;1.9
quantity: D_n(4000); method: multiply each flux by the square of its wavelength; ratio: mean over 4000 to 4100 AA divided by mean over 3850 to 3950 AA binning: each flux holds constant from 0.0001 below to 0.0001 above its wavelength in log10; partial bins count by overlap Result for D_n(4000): 1.3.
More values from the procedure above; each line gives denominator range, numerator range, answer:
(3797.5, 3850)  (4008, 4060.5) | 1.49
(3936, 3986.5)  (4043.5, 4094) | 1.33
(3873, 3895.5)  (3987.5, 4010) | 1.31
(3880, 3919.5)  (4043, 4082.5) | 1.33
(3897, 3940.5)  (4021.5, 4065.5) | 1.32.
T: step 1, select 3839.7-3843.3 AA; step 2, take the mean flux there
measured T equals 11.1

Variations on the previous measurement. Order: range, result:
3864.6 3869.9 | 14.7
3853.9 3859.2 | 15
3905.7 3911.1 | 13.7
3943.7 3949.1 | 14.6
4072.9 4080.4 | 15.3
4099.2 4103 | 17.1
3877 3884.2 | 13.5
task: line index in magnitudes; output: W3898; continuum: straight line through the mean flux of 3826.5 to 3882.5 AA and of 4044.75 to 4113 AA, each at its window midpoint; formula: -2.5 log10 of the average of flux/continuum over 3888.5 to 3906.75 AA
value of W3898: 0.05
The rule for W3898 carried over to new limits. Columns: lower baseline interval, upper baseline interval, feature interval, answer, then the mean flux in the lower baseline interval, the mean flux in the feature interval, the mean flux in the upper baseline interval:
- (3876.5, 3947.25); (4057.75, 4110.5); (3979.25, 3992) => 0.058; 12.6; 12.9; 14.9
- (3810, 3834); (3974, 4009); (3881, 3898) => 0.096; 11.6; 11.3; 13.5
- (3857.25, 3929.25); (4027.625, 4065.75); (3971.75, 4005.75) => 0.118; 13.1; 13.3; 15.9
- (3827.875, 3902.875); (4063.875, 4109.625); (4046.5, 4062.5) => -0.134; 12.4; 16.4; 14.8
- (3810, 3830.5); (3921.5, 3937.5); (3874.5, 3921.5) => -0.113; 12.1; 12.8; 11.3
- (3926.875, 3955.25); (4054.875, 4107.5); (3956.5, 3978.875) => 0.196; 12.6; 10.9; 15.1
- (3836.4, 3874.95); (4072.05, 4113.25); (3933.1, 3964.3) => 0.080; 13.4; 12.9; 14.7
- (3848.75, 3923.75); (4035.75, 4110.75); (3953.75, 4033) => 0.072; 13.3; 13.5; 15.3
